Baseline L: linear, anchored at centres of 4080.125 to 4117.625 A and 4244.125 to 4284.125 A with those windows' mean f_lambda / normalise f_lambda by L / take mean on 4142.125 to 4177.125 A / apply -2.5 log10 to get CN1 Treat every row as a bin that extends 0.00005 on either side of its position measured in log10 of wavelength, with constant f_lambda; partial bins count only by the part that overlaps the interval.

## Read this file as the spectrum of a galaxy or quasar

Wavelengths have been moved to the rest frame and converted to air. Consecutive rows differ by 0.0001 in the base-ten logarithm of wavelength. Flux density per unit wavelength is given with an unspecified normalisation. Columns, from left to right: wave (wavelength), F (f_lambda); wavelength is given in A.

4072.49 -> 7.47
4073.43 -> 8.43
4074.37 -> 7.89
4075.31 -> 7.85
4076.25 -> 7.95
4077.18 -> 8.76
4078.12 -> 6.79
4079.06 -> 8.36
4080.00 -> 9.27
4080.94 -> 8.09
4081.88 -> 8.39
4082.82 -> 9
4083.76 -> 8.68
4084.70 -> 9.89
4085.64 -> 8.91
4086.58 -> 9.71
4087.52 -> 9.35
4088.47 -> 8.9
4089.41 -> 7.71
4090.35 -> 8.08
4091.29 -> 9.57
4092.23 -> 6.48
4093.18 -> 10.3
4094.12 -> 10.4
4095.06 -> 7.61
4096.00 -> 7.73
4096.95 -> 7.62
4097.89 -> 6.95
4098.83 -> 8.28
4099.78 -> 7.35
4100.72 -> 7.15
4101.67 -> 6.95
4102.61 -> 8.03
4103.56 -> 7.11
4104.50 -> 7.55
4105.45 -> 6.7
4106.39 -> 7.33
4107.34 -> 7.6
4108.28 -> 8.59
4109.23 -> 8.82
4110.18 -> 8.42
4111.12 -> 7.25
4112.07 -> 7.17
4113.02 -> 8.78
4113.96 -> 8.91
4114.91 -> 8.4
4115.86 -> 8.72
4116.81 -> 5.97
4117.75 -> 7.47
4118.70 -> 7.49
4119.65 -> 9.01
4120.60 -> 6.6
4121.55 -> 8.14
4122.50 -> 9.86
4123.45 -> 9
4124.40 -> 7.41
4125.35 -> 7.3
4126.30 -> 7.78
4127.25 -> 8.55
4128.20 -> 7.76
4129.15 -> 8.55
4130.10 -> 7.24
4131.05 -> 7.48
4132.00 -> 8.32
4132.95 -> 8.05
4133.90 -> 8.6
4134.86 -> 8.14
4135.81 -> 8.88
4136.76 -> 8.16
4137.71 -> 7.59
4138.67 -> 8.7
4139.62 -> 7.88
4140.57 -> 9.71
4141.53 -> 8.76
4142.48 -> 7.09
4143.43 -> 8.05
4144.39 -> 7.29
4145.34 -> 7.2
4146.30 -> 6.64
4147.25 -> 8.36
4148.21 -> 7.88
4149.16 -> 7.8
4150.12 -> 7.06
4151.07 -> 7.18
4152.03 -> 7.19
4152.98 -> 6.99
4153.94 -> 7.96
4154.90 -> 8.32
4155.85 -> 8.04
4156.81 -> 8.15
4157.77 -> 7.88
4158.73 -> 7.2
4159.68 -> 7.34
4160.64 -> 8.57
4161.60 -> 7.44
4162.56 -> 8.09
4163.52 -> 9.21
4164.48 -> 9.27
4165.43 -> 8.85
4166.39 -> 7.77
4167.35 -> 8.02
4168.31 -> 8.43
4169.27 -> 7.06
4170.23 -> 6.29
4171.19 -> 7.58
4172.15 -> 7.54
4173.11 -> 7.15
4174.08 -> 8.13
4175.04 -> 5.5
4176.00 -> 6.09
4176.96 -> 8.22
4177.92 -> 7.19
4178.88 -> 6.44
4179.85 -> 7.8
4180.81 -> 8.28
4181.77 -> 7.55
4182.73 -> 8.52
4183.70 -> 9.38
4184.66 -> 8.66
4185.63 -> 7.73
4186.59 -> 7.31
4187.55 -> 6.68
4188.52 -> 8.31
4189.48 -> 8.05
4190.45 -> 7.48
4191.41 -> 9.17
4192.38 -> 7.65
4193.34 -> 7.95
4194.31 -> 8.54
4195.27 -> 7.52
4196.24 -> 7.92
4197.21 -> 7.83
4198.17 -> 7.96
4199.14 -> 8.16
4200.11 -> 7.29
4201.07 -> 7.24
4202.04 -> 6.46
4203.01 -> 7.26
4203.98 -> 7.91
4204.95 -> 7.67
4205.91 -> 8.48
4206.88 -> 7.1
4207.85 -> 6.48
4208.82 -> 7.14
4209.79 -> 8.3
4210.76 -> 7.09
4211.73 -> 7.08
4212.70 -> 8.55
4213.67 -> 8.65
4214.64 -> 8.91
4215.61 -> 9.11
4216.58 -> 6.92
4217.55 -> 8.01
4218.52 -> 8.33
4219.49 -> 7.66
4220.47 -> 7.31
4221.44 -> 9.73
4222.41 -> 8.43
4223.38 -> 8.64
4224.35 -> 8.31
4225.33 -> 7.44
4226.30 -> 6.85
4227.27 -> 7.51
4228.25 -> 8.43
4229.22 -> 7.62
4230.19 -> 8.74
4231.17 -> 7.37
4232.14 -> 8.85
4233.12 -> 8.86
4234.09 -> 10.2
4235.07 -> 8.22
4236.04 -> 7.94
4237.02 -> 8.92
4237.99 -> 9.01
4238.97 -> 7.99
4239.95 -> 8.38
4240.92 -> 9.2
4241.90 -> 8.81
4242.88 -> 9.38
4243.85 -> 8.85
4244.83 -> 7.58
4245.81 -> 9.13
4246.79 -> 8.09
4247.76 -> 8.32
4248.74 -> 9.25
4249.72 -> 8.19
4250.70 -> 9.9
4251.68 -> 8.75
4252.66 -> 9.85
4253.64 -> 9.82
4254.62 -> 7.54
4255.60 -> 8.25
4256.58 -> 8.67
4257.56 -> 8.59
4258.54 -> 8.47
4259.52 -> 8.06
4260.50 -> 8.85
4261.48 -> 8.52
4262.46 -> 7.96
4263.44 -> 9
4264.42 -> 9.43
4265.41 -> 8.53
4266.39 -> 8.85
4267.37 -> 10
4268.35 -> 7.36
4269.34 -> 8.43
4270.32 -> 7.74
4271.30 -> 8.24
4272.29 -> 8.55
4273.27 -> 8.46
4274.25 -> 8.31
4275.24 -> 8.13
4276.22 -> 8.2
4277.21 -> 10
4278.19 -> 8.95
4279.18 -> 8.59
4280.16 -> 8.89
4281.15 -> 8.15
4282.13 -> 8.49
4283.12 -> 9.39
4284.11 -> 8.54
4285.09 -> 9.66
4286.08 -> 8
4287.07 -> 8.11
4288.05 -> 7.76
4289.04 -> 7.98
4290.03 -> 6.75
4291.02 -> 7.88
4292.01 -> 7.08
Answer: 0.10 mag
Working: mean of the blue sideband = 8.17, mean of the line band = 7.64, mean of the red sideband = 8.64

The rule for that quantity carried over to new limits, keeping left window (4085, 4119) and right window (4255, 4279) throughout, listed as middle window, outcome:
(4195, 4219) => 0.09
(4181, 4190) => 0.04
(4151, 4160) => 0.08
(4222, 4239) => 0.02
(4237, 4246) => -0.03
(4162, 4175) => 0.05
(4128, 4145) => 0.00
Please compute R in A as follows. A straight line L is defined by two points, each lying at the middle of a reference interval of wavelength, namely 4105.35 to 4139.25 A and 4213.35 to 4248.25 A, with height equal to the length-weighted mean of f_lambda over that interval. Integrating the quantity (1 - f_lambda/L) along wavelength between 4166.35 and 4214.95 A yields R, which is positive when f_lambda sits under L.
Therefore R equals 3.4 A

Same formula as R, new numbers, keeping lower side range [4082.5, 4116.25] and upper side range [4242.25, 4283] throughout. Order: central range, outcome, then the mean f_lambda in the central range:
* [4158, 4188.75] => 2.48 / 7.73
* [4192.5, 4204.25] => 1.13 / 7.66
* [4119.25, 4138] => 0.39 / 8.12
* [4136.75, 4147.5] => 0.51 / 7.94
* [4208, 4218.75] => 0.71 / 7.95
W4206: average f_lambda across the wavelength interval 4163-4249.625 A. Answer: 8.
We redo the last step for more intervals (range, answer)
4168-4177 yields 7.12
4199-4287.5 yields 8.36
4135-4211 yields 7.76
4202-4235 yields 8.01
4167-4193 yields 7.64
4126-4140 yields 8.12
